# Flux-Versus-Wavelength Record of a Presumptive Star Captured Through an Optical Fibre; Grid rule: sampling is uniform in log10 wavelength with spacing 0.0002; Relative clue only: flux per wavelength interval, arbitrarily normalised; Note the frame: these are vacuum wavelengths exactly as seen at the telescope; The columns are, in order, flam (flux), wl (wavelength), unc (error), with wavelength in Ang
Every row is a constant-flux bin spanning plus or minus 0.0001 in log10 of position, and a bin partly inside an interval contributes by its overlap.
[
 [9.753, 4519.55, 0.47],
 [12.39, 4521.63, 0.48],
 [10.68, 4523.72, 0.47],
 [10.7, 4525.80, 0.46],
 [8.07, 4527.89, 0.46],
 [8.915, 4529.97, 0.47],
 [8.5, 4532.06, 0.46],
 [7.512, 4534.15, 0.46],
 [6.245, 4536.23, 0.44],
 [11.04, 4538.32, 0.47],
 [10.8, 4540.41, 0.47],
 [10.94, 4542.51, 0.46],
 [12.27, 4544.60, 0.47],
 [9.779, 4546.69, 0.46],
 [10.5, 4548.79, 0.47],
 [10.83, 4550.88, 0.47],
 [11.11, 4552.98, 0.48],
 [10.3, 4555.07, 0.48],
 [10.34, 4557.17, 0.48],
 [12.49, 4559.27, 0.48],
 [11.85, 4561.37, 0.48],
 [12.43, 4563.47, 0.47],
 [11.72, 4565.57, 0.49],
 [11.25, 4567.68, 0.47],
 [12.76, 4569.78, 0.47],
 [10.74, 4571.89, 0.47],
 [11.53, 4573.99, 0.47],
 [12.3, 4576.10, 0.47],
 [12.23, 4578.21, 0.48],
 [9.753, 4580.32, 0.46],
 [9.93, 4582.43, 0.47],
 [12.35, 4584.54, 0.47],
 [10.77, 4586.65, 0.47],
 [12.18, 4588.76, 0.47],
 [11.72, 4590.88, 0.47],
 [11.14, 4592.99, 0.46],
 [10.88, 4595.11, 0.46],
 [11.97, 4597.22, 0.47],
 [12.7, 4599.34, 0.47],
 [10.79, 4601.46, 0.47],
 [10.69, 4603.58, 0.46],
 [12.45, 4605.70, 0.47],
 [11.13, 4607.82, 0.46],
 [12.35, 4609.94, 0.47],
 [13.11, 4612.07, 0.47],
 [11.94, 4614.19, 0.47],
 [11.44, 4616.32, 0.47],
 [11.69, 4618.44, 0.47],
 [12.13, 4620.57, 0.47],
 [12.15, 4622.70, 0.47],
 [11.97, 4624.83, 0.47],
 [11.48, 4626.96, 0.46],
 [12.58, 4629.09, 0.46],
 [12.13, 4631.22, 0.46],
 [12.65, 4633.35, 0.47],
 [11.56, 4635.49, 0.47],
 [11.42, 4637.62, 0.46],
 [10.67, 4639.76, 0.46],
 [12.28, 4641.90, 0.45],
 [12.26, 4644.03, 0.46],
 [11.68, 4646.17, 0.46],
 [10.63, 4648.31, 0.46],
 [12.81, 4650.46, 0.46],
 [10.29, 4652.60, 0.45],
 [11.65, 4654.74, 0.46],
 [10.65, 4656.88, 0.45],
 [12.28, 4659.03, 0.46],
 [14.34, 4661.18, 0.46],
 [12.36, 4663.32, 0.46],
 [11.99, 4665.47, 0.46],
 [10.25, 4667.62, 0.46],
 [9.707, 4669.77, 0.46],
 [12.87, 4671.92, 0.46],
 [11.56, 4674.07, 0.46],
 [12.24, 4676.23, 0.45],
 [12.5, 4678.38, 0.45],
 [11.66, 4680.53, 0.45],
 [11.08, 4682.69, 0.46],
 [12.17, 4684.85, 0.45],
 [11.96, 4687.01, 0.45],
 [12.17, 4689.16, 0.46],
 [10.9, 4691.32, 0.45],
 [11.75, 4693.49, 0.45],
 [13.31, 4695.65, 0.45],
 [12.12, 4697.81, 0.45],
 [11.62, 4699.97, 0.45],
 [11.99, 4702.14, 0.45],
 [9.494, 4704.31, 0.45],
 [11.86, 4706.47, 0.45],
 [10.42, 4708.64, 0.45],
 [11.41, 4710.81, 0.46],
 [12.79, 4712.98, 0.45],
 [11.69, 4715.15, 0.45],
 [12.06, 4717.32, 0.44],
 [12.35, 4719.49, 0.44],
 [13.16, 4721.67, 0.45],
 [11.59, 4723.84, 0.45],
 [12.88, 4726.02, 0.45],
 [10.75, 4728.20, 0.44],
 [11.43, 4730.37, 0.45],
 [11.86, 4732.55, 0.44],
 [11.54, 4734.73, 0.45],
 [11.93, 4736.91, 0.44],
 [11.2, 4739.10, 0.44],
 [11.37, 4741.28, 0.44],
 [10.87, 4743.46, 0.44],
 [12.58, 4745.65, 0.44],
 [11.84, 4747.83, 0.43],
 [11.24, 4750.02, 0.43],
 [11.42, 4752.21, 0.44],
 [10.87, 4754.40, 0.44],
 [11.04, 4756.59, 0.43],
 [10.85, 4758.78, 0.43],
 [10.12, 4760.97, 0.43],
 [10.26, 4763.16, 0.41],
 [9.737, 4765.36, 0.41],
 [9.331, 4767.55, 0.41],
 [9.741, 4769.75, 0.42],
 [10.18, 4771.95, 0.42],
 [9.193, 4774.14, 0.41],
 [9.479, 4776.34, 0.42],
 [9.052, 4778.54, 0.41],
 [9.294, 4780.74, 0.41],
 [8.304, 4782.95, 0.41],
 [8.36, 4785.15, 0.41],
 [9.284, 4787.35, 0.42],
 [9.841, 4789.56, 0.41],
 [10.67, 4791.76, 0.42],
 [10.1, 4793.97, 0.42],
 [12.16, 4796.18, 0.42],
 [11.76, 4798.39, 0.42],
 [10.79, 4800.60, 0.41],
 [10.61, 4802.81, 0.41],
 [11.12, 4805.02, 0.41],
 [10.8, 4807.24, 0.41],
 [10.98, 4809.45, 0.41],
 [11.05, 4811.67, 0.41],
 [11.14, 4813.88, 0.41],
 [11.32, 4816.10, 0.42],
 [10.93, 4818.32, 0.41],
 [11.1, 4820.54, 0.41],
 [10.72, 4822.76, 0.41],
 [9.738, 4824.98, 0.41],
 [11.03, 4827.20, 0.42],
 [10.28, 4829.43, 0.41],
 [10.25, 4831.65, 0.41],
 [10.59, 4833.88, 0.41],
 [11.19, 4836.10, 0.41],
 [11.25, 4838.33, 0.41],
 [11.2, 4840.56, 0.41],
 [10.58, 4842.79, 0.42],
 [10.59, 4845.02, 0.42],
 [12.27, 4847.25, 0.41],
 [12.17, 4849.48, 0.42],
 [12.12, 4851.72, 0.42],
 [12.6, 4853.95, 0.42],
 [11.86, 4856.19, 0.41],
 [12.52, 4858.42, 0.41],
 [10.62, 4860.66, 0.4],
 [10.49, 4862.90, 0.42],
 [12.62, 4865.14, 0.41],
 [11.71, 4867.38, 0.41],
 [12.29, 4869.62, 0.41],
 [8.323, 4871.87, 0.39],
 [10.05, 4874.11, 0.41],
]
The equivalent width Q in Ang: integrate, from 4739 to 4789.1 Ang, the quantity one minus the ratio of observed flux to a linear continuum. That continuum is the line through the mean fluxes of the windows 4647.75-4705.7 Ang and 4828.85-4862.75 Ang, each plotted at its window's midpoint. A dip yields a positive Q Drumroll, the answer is 5.70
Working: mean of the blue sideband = 11.7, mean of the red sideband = 11.3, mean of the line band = 10.2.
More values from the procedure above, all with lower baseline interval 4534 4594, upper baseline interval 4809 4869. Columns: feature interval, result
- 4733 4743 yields -0.3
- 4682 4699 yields -1.2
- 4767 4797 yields 4.2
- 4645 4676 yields -1.5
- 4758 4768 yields 1.0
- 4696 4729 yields -1.9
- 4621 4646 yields -1.9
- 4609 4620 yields -1.0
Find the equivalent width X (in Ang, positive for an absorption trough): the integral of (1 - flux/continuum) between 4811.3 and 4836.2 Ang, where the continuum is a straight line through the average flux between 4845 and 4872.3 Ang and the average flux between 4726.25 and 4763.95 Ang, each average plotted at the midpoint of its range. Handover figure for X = 1.7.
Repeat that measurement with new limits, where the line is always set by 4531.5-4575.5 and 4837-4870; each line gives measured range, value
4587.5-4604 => -0.99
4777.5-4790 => 2.69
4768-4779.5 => 1.90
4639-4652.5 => -0.75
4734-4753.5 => -0.40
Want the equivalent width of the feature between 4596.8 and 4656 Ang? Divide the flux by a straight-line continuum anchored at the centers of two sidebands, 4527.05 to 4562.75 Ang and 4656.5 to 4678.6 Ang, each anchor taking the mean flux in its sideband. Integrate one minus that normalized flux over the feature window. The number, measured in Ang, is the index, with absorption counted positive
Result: -2.6 Ang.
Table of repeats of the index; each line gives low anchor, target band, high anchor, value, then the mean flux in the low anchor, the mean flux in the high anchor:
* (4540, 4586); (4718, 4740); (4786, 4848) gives -1.8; 11.3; 10.8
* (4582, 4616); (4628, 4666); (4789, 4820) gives -1.3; 11.7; 11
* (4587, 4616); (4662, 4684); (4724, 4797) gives -0.9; 11.7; 10.6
